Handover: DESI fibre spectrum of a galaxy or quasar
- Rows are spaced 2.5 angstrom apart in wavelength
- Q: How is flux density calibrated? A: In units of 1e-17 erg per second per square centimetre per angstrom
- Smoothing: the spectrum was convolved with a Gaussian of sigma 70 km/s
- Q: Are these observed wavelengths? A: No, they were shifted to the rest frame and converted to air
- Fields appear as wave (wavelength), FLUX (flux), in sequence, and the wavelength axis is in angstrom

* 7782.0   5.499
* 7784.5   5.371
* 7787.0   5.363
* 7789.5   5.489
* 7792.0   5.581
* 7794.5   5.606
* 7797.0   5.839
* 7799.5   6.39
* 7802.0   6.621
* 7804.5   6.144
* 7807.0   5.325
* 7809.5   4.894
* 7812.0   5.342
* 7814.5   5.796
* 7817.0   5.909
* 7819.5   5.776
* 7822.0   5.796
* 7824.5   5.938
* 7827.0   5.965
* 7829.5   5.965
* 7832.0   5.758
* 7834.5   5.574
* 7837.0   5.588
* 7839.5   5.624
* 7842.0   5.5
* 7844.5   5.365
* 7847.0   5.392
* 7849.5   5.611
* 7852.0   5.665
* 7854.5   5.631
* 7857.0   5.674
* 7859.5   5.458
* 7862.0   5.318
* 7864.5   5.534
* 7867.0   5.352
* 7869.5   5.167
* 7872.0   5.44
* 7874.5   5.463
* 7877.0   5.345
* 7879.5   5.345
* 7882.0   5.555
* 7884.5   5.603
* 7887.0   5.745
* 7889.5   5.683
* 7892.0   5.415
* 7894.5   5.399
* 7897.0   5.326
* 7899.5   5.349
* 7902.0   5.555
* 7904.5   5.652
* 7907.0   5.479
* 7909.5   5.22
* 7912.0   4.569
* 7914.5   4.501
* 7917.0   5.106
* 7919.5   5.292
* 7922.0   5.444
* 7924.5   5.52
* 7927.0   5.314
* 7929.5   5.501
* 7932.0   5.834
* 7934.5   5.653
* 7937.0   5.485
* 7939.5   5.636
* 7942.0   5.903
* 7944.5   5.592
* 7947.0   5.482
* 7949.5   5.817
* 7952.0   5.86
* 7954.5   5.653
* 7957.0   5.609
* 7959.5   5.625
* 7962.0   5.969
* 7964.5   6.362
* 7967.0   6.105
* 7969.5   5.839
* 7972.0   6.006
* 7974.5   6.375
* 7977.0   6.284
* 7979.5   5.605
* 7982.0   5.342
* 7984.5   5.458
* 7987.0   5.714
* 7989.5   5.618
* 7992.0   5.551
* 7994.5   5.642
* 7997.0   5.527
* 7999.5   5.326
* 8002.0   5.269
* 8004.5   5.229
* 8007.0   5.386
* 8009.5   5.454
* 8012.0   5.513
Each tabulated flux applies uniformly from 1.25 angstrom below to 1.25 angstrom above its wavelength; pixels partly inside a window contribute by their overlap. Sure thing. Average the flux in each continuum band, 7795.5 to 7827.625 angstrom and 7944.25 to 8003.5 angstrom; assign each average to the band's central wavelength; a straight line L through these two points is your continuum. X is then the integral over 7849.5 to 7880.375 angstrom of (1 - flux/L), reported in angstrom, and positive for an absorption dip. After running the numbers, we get 1.79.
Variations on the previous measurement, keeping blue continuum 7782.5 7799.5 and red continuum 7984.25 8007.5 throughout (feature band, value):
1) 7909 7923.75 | 1.3 angstrom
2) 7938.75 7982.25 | -2.8 angstrom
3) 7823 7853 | -0.5 angstrom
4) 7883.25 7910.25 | 0.2 angstrom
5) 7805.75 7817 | 0.4 angstrom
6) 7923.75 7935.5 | -0.1 angstrom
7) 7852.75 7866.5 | 0.1 angstrom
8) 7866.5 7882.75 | 0.5 angstrom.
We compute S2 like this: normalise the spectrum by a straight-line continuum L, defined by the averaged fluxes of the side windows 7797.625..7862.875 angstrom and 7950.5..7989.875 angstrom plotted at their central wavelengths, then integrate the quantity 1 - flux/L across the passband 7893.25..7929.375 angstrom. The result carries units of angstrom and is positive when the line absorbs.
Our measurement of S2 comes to 3.2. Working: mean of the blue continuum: 5.7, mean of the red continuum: 5.84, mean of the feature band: 5.27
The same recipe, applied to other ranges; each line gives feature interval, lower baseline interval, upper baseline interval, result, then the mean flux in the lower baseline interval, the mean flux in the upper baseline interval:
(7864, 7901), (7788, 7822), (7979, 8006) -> 1.2 angstrom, 5.75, 5.48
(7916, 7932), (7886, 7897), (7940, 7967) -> 0.8 angstrom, 5.53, 5.8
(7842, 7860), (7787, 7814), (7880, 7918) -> -0.1 angstrom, 5.71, 5.35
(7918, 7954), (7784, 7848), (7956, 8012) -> 0.6 angstrom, 5.69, 5.69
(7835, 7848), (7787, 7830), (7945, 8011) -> 0.6 angstrom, 5.77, 5.69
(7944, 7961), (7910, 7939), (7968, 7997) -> -0.5 angstrom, 5.3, 5.76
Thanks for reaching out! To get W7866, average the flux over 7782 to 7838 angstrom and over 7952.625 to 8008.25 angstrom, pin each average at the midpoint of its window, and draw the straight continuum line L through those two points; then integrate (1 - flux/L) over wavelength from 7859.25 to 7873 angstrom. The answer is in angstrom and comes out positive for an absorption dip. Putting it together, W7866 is 0.8 angstrom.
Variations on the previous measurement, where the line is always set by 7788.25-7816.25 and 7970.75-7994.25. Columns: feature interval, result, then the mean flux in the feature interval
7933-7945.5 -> 0.2 angstrom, 5.66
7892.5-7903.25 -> 0.6 angstrom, 5.41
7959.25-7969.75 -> -0.5 angstrom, 6.03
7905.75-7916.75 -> 1.5 angstrom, 4.96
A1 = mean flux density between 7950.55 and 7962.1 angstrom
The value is 5.72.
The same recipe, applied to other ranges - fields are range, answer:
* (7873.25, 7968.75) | 5.53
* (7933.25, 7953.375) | 5.68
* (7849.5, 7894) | 5.5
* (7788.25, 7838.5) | 5.76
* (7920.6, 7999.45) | 5.71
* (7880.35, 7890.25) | 5.63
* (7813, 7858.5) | 5.69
